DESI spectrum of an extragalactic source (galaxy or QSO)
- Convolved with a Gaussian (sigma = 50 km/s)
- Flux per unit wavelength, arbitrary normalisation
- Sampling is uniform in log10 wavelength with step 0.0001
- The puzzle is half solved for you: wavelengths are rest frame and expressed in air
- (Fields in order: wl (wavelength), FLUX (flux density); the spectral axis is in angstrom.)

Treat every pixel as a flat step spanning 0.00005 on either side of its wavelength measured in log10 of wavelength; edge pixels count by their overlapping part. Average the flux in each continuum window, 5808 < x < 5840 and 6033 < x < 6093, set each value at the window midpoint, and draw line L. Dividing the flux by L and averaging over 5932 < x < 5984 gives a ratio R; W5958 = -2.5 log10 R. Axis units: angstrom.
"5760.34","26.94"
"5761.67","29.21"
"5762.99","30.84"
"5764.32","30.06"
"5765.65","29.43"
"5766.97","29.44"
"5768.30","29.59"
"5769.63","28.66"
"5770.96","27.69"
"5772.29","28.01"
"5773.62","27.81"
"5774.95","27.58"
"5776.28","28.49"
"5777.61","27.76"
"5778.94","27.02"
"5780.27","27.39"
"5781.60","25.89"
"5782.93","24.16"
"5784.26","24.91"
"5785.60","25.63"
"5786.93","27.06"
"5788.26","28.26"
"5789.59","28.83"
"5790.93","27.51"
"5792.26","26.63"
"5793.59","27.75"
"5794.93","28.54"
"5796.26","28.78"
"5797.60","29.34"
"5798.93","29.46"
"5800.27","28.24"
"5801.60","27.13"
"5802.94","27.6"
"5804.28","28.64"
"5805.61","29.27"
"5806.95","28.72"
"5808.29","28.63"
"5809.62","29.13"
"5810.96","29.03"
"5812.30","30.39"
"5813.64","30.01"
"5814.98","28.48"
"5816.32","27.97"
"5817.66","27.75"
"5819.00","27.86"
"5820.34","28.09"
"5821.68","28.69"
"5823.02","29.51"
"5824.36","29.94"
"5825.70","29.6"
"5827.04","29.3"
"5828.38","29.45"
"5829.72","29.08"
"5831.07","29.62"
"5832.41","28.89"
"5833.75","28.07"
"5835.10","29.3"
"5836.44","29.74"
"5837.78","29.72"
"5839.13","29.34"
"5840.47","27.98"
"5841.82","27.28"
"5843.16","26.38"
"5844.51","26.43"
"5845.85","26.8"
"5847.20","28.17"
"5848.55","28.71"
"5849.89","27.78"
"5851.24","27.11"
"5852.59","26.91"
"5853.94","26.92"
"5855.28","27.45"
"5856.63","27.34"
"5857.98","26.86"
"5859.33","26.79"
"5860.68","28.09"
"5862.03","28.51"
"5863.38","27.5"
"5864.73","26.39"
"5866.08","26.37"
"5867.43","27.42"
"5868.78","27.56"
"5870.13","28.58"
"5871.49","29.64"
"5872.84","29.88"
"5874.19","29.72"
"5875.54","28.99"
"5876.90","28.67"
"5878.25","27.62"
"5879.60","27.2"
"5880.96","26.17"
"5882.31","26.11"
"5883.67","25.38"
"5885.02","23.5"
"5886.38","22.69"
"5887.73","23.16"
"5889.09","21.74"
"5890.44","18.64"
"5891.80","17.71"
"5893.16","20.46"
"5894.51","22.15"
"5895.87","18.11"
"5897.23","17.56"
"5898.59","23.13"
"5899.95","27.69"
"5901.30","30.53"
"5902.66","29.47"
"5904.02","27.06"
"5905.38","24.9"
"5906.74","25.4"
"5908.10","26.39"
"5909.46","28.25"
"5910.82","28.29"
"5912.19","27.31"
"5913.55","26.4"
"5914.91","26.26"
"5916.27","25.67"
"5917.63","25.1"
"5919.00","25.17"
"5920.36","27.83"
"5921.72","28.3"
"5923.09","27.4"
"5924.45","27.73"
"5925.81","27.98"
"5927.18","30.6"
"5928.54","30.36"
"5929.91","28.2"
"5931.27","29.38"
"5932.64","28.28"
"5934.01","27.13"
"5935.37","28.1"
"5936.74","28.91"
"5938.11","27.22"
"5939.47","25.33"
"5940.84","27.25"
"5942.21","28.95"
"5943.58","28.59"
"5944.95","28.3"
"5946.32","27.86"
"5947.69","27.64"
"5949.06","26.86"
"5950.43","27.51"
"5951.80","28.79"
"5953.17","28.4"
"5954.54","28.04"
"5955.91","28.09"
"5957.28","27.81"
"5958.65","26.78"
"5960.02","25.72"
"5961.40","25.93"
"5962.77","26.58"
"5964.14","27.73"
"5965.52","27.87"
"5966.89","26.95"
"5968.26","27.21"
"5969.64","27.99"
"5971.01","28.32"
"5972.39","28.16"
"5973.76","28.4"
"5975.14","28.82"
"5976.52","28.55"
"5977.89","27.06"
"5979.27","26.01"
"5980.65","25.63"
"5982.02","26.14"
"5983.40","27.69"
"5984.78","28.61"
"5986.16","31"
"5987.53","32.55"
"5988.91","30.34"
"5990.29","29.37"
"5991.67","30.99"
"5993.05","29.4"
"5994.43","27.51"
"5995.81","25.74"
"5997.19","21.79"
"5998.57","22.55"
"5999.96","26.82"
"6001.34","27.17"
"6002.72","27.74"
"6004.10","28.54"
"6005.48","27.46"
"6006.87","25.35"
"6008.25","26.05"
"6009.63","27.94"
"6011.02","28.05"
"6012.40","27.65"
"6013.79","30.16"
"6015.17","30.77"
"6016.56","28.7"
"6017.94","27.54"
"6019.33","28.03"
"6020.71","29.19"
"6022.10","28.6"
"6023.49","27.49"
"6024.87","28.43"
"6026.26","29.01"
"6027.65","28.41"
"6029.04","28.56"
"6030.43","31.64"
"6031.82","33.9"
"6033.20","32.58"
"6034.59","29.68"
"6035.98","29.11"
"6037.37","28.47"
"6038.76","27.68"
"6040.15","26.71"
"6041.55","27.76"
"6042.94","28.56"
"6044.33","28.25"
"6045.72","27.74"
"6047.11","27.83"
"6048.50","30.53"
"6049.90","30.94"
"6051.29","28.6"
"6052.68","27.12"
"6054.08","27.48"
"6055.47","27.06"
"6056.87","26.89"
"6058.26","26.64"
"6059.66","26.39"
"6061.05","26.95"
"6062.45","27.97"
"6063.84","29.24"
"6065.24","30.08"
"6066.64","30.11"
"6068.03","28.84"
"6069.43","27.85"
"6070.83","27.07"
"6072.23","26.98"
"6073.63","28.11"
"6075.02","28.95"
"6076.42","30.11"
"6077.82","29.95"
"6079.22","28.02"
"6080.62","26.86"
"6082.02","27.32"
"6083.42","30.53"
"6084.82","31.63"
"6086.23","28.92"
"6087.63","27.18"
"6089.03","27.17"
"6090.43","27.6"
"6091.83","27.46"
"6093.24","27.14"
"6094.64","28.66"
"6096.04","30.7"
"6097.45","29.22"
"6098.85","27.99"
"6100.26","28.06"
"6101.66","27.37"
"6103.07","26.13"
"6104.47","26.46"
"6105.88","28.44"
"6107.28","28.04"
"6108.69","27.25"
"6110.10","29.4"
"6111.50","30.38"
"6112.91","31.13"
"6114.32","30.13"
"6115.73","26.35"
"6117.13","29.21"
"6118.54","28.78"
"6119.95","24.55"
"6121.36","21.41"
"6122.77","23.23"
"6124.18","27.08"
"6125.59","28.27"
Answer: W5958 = 0.04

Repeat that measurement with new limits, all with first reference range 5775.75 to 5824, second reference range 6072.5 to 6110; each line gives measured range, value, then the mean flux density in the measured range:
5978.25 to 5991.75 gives -0.019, 28.7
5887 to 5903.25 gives 0.242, 22.5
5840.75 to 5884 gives 0.021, 27.5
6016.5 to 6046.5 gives -0.026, 28.9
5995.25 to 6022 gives 0.037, 27.3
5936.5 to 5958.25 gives 0.013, 27.8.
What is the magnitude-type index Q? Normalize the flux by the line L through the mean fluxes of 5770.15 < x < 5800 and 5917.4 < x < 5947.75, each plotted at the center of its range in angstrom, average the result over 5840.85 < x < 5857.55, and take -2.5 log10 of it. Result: 0.02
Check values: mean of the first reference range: 27.5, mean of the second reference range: 27.9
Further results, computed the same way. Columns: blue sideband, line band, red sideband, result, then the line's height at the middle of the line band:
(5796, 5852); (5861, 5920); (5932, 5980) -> 0.097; 28.1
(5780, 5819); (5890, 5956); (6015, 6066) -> 0.069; 28.3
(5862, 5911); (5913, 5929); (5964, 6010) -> -0.044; 26.3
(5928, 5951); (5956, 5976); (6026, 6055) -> 0.031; 28.3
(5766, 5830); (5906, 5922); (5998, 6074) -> 0.063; 28.3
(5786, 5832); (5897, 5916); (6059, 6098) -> 0.081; 28.6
